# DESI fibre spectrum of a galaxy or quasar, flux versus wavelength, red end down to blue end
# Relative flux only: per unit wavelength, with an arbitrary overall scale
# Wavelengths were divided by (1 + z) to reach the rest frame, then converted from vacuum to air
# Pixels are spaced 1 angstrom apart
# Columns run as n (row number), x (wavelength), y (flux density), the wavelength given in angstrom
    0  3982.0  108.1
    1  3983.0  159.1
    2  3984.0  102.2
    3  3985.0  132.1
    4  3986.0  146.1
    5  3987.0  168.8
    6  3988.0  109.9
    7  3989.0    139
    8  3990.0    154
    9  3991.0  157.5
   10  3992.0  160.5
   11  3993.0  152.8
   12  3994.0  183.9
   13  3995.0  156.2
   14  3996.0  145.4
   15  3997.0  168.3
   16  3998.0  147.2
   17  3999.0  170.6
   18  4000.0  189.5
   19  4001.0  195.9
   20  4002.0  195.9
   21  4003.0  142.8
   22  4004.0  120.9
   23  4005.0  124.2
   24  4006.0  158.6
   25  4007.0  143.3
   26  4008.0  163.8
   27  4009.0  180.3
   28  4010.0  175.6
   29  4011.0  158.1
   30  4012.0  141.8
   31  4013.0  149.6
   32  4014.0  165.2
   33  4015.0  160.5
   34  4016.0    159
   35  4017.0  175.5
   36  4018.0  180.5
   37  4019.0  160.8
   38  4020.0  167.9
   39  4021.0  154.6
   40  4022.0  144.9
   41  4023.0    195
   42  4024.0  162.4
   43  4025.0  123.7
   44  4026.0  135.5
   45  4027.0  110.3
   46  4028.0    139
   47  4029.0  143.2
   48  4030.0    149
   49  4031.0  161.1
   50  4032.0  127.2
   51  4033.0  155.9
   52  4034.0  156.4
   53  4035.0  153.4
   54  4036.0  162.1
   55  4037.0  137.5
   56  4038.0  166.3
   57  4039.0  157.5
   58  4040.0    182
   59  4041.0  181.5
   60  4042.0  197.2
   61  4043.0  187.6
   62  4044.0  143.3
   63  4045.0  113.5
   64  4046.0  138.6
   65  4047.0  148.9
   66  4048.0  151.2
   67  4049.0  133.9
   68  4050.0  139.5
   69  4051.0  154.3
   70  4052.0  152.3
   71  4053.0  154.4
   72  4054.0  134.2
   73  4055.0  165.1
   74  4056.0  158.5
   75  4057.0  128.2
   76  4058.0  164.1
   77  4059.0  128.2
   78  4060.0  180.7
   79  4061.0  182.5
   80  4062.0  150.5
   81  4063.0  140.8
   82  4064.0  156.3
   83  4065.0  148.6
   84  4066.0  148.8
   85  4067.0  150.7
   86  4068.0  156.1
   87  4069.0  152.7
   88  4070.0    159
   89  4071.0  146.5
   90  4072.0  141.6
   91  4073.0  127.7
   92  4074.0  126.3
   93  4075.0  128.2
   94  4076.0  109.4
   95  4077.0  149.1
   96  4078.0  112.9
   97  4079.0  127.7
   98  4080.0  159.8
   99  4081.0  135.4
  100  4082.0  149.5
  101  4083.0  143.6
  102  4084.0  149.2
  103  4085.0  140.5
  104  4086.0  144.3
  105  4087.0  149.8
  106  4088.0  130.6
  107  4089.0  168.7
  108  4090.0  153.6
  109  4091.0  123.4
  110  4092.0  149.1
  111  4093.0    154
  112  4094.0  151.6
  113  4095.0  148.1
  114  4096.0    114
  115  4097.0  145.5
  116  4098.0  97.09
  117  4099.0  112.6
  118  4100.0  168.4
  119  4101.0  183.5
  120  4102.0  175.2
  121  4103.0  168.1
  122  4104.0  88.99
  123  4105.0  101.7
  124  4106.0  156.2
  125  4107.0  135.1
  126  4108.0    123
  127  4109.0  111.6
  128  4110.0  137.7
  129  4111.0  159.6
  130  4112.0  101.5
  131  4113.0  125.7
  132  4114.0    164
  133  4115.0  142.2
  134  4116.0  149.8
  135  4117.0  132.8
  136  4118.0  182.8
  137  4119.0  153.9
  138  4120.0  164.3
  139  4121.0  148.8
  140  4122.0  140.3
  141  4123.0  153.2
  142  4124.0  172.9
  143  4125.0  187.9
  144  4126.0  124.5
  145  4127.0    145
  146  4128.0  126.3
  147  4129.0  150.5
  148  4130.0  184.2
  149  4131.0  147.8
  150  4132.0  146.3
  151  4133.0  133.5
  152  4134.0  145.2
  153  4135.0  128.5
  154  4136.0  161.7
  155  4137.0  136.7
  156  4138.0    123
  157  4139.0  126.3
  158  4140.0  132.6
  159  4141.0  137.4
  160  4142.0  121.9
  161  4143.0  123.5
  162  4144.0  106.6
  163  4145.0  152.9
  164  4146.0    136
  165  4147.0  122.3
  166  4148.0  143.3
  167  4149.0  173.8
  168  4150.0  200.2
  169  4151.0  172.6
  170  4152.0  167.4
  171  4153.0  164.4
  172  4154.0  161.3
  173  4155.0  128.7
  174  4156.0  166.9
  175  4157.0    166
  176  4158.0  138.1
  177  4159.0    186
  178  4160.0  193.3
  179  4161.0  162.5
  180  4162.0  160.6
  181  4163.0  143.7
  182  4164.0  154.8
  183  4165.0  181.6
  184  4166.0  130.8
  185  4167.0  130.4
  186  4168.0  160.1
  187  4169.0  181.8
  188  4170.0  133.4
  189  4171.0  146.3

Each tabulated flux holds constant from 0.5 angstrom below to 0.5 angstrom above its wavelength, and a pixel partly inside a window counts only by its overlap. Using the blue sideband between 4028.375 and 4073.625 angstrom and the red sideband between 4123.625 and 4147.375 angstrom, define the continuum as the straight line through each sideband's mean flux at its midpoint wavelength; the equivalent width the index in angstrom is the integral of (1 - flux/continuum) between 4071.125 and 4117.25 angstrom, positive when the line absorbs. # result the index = 2.5 angstrom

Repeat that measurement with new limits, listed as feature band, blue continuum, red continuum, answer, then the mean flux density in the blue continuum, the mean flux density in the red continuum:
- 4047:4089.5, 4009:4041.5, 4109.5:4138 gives 1.8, 156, 148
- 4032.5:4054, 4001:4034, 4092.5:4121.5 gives -0.6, 155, 141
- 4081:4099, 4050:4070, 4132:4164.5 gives 1.3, 153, 149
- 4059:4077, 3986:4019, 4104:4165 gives 0.7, 159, 147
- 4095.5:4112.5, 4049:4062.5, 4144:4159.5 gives 2.3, 153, 157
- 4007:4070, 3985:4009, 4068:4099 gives -2.8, 156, 139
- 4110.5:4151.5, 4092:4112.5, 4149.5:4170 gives 0.9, 137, 162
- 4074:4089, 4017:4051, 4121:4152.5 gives 1.2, 154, 146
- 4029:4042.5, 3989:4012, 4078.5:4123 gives -0.5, 160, 142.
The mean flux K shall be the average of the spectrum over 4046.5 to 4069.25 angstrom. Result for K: 151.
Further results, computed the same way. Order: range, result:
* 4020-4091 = 149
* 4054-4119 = 143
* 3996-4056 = 156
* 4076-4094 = 143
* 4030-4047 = 157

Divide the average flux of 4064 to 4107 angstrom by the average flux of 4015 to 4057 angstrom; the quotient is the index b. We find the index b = 0.9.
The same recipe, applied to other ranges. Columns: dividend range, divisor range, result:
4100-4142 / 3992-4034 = 0.92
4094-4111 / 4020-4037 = 0.92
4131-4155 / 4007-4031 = 0.92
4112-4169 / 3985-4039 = 0.97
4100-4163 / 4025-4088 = 1.00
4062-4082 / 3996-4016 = 0.88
